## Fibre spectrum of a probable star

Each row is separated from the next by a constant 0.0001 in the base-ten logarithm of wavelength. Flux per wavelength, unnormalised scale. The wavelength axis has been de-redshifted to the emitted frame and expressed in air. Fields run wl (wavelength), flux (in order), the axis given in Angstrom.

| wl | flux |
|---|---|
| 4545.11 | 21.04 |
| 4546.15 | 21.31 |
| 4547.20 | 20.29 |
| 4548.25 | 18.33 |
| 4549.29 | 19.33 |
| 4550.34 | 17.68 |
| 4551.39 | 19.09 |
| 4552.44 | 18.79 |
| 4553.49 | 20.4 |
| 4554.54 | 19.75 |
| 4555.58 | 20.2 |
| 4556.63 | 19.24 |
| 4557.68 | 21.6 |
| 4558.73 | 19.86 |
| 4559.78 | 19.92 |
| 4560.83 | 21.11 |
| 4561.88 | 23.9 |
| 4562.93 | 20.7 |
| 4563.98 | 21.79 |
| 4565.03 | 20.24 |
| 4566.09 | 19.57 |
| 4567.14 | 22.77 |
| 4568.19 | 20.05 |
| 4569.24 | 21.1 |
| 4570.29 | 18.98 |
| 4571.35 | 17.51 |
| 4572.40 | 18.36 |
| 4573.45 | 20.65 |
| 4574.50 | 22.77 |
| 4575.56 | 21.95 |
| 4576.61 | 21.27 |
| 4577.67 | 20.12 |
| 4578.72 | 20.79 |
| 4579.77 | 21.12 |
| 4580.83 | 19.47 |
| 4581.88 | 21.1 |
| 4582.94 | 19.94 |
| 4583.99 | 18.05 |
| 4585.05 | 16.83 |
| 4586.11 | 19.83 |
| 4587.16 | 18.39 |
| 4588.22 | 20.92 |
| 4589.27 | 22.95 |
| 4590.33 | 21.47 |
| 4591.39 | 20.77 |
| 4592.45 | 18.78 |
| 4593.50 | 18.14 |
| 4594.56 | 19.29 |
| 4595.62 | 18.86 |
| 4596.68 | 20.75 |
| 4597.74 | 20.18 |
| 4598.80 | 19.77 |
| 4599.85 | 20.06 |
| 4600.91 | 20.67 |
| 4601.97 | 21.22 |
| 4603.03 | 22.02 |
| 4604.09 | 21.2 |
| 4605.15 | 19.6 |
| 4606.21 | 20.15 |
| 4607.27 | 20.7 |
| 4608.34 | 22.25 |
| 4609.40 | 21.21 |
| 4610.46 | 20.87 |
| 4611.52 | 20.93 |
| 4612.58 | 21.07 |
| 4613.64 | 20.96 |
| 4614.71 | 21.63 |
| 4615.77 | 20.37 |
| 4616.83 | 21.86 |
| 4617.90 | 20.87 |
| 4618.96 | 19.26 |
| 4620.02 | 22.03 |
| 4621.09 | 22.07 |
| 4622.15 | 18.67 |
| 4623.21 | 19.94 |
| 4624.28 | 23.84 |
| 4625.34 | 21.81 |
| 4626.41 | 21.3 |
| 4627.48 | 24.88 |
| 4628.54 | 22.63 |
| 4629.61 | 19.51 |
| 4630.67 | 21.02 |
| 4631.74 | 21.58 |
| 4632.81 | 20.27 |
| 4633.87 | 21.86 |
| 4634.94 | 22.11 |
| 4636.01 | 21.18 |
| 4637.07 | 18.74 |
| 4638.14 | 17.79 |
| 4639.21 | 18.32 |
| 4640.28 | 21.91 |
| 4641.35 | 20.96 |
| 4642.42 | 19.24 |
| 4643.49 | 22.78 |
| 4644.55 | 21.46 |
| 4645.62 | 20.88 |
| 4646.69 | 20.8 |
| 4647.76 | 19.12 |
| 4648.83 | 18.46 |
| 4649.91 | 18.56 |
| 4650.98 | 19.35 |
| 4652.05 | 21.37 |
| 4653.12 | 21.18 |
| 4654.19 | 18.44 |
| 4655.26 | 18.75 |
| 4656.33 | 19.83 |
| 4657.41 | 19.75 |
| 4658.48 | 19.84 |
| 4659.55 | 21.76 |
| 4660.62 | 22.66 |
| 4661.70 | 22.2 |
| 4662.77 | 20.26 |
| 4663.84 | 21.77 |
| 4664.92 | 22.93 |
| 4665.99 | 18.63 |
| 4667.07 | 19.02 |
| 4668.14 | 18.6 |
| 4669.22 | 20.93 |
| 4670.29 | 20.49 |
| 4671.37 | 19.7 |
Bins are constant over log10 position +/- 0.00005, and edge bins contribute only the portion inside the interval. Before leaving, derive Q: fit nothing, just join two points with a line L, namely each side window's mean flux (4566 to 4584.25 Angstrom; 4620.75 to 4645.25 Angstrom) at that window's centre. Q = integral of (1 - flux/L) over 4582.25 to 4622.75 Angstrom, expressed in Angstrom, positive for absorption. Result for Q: 0.6 Angstrom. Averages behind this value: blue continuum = 20.4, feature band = 20.4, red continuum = 21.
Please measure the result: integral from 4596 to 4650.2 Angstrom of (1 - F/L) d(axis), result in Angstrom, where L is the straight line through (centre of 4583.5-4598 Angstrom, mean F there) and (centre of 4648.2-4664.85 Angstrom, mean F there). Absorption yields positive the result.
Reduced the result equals -2.3 Angstrom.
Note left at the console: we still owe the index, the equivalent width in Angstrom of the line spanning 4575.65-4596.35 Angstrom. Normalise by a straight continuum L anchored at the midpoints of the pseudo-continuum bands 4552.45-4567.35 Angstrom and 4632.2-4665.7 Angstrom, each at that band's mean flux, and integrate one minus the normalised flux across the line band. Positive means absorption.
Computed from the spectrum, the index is 0.7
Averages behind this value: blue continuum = 20.7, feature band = 20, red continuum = 20.5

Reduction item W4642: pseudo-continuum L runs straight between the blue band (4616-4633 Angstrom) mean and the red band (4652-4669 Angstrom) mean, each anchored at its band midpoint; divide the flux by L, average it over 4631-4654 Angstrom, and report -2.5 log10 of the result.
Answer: 0.03 mag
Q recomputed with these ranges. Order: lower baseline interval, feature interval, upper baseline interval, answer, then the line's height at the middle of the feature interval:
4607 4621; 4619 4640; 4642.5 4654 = -0.26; 20.7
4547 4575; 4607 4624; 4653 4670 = -0.57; 20.3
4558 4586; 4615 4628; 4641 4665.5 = -0.59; 20.5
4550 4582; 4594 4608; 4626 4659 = 0.03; 20.4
